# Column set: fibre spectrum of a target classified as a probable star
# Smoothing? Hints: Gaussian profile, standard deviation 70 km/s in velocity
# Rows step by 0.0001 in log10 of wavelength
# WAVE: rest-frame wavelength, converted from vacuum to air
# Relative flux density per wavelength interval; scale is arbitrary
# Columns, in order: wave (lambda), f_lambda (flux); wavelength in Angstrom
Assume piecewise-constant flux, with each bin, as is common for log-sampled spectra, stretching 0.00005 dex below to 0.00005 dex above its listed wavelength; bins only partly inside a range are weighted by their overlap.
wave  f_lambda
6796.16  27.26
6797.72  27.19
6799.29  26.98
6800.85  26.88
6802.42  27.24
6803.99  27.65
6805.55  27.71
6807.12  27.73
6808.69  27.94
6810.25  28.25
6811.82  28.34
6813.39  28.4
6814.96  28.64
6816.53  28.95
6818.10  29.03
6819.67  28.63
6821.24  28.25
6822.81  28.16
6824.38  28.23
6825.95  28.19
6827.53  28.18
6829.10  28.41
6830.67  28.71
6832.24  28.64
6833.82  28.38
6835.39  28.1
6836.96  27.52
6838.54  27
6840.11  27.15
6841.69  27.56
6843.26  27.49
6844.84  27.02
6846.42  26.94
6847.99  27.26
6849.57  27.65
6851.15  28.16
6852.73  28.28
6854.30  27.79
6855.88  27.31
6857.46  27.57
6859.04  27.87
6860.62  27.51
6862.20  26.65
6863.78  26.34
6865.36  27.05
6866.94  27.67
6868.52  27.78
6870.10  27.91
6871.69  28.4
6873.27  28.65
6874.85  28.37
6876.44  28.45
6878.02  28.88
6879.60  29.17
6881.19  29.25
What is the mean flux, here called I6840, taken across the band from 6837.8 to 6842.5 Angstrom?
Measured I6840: 27.3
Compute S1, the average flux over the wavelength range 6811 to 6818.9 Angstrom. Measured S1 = 28.7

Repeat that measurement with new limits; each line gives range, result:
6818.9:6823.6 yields 28.4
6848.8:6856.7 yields 27.8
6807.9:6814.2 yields 28.2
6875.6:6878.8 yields 28.6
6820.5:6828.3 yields 28.2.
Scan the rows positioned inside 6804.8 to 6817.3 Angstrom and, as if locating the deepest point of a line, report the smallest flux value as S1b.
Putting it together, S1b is 27.71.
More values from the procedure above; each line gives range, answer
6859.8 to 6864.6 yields 26.34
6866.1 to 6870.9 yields 27.67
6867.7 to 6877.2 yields 27.78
